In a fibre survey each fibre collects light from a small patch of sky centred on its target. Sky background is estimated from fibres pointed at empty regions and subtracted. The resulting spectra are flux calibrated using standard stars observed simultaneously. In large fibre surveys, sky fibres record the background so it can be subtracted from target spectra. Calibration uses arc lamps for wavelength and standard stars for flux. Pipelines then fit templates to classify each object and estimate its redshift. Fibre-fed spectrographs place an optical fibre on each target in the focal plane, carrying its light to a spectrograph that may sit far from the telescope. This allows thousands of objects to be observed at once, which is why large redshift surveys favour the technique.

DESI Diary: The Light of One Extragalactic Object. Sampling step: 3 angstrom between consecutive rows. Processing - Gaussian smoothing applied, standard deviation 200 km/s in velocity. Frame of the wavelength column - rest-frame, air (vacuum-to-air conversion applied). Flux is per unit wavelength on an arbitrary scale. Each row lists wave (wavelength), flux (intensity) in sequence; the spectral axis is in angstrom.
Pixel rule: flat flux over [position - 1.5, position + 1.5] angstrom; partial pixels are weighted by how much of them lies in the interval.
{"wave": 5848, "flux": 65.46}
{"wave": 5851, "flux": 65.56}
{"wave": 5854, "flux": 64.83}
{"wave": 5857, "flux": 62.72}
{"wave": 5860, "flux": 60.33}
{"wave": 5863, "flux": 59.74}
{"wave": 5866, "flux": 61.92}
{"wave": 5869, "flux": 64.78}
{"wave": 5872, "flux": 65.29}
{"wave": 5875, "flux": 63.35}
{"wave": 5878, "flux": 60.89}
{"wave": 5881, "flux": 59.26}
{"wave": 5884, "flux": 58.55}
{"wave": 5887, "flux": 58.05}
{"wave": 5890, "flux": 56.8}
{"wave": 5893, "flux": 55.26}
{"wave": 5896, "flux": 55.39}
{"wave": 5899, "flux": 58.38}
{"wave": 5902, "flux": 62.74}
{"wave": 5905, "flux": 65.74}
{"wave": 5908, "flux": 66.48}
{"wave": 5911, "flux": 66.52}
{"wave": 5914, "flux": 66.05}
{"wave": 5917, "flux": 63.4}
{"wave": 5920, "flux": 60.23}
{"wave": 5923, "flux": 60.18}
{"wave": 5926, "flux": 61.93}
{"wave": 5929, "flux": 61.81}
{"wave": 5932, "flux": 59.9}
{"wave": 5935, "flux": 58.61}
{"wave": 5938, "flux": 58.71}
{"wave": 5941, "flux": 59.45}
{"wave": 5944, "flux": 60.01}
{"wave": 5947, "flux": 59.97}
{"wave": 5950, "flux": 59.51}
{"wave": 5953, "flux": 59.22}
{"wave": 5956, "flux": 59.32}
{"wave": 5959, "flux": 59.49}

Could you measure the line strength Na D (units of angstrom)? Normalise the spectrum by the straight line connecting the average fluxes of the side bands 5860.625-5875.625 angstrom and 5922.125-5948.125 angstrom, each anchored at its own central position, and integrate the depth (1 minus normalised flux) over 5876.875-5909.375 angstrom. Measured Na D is 1.08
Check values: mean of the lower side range 62.8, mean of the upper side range 60.1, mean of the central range 59.7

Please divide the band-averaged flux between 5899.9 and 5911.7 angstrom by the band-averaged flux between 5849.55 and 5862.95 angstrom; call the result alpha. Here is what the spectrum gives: 1.03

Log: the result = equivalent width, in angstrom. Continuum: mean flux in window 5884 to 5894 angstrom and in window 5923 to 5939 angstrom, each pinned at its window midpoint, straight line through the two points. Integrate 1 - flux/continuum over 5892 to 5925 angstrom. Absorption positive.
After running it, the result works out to -1.9 angstrom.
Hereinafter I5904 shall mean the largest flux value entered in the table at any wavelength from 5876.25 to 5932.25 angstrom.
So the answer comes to 66.52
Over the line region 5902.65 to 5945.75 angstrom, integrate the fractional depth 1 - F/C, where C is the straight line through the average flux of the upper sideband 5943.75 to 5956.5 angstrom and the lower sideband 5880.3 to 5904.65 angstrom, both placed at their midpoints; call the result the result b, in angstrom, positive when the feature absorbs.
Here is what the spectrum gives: -2.2 angstrom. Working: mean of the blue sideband 58.4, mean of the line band 62.1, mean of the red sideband 59.6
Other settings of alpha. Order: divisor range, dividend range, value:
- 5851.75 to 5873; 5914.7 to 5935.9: 0.97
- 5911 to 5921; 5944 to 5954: 0.93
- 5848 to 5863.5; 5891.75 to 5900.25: 0.89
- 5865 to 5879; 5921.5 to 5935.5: 0.96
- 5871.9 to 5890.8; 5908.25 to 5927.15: 1.05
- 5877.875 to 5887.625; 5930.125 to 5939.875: 1.00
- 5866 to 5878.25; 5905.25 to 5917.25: 1.03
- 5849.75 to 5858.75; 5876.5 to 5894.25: 0.91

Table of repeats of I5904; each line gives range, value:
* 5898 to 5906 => 65.74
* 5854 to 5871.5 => 64.83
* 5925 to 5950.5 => 61.93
